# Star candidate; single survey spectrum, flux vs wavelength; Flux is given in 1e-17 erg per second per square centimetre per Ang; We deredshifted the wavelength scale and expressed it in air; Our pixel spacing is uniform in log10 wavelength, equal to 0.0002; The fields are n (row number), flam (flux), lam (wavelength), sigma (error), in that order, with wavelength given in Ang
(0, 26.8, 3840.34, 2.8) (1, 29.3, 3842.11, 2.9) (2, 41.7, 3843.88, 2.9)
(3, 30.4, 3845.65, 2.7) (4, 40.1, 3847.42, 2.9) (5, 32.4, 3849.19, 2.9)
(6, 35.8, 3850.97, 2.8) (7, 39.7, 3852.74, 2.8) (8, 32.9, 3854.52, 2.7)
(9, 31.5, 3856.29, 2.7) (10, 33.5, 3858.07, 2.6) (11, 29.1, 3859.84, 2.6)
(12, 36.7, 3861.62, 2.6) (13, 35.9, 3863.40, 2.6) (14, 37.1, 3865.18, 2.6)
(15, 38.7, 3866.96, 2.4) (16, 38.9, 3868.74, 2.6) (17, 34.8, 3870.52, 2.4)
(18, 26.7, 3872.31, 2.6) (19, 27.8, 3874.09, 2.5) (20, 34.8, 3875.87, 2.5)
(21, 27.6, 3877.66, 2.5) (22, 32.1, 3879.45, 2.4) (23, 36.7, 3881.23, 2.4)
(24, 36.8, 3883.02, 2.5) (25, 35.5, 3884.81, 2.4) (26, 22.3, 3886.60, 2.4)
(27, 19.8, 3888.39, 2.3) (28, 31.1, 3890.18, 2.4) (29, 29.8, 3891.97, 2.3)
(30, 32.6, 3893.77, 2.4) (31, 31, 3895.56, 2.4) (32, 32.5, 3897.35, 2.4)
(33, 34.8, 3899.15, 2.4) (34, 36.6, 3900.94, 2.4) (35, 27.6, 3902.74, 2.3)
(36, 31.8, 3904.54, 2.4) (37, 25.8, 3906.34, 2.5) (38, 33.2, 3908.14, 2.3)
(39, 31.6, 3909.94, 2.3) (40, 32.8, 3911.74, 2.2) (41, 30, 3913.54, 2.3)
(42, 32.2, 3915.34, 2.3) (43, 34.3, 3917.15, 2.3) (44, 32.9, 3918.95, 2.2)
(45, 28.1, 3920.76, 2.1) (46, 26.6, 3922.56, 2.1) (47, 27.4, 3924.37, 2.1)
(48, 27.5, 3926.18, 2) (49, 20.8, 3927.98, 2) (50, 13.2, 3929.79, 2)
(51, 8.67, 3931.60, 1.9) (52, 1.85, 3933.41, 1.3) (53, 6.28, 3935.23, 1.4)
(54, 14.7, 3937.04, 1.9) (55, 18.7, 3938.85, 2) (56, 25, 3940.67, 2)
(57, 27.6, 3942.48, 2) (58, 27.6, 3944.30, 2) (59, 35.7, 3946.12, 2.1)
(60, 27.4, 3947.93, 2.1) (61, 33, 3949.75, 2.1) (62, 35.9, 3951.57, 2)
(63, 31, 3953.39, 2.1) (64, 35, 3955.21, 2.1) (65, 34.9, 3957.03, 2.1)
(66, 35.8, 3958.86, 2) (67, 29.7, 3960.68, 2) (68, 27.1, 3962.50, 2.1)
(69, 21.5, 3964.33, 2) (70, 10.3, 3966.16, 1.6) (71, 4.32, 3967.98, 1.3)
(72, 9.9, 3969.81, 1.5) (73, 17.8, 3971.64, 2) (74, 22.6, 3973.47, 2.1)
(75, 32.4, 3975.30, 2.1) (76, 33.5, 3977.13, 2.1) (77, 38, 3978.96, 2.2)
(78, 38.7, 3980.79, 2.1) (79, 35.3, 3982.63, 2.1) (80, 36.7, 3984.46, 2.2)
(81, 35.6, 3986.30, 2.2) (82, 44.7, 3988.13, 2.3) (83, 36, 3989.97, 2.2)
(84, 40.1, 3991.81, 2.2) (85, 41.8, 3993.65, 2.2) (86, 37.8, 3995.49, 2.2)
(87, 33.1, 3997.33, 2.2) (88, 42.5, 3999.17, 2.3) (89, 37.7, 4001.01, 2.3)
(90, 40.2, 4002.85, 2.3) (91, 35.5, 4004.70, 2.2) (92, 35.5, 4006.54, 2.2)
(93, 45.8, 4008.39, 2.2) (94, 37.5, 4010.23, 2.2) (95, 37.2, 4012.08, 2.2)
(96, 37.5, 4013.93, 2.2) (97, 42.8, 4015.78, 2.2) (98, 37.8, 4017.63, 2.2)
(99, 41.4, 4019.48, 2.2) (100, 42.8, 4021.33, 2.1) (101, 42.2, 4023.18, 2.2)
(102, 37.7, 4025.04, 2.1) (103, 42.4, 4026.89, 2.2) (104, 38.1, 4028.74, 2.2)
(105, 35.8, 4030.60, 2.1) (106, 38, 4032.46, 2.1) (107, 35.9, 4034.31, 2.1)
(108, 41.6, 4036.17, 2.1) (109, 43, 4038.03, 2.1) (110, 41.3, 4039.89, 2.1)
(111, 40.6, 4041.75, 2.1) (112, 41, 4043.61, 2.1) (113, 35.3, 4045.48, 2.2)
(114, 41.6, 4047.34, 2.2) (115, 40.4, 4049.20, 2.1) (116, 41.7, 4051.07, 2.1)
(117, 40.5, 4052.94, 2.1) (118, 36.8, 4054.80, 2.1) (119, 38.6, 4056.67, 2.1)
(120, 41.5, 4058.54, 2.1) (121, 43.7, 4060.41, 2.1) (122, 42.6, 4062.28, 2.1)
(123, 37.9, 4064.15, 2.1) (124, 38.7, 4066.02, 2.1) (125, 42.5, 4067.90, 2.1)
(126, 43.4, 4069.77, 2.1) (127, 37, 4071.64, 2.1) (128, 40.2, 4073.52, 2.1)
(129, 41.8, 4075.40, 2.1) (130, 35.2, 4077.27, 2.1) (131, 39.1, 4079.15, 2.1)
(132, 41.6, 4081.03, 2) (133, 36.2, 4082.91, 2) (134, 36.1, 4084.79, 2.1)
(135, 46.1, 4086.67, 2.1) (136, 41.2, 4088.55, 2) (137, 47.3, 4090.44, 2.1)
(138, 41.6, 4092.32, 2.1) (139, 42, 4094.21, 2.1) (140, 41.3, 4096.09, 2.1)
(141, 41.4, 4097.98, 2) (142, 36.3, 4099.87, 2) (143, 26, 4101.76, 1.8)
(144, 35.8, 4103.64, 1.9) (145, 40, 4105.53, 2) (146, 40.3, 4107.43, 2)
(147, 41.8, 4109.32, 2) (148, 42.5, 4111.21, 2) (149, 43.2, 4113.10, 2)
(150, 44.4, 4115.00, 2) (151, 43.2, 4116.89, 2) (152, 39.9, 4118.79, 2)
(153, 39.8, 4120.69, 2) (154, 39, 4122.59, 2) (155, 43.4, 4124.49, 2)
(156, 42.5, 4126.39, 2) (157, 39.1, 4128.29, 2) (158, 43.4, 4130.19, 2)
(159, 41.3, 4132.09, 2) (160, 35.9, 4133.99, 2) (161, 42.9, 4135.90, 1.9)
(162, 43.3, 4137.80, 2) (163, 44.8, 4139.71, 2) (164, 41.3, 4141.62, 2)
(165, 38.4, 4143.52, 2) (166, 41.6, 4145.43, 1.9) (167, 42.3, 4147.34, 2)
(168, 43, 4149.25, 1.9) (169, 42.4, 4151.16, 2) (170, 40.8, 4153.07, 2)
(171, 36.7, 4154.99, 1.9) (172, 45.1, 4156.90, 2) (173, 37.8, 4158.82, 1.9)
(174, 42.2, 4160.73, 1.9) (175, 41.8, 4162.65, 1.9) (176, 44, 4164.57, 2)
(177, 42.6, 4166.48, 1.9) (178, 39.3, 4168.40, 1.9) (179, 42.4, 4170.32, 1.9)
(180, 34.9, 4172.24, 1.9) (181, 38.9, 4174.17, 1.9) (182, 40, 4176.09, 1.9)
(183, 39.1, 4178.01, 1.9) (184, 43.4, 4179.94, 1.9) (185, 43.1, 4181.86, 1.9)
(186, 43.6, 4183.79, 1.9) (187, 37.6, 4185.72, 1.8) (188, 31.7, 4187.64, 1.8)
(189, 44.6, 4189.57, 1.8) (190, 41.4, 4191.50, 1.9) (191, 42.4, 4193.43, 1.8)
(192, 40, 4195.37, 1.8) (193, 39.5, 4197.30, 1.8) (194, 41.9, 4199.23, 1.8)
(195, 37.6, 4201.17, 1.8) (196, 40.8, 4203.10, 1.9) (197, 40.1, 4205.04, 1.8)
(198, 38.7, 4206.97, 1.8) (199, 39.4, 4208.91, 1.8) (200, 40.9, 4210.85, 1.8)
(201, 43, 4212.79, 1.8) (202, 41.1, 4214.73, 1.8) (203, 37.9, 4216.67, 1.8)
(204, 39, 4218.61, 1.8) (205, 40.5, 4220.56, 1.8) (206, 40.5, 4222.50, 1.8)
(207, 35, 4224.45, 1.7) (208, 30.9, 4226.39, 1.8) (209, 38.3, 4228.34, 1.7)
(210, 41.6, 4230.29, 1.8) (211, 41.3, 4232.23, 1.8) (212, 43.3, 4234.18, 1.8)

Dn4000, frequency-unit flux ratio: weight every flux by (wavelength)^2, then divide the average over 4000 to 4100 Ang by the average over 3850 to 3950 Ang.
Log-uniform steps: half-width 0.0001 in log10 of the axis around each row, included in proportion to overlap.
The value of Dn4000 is 1.48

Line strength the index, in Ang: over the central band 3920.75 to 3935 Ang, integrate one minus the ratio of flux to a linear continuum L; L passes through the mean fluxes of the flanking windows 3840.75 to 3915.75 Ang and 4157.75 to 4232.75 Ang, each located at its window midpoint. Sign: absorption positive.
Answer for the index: 6.6 Ang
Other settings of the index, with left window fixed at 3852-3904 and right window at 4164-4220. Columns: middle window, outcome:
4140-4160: -0.9 Ang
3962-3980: 6.8 Ang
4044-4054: -0.9 Ang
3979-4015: -3.0 Ang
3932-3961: 7.1 Ang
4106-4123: -1.4 Ang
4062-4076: -1.2 Ang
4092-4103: 0.0 Ang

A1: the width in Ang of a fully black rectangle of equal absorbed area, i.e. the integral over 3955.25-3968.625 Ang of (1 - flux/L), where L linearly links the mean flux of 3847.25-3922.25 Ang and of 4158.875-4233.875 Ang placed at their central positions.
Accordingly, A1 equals 3.8 Ang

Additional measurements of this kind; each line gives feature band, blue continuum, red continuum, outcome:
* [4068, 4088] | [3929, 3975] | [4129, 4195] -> -3.75 Ang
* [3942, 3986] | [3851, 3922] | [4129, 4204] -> 7.77 Ang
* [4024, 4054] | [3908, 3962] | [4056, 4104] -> -2.97 Ang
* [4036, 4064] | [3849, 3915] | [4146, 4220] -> -2.76 Ang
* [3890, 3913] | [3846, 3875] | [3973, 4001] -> 2.34 Ang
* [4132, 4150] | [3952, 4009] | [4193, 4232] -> -2.05 Ang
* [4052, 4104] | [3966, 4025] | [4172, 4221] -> -3.84 Ang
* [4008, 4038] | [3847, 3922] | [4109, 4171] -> -1.81 Ang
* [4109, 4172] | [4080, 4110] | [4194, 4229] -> -3.22 Ang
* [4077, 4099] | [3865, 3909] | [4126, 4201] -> -1.43 Ang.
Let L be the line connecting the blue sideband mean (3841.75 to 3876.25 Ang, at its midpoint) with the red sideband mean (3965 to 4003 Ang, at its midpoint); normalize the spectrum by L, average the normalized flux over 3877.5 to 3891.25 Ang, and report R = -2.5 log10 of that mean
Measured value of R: 0.12 mag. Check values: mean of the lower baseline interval 34.5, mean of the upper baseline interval 31.7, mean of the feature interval 30.4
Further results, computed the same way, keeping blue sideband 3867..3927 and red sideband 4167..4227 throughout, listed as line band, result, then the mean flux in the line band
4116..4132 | -0.10 mag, 41.3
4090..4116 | -0.09 mag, 40.2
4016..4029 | -0.17 mag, 40.6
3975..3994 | -0.12 mag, 37.6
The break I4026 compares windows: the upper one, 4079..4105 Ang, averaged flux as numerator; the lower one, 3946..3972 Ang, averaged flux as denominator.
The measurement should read 1.53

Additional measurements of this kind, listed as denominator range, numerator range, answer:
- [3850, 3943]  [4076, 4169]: 1.40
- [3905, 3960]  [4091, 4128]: 1.52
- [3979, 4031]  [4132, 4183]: 1.05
